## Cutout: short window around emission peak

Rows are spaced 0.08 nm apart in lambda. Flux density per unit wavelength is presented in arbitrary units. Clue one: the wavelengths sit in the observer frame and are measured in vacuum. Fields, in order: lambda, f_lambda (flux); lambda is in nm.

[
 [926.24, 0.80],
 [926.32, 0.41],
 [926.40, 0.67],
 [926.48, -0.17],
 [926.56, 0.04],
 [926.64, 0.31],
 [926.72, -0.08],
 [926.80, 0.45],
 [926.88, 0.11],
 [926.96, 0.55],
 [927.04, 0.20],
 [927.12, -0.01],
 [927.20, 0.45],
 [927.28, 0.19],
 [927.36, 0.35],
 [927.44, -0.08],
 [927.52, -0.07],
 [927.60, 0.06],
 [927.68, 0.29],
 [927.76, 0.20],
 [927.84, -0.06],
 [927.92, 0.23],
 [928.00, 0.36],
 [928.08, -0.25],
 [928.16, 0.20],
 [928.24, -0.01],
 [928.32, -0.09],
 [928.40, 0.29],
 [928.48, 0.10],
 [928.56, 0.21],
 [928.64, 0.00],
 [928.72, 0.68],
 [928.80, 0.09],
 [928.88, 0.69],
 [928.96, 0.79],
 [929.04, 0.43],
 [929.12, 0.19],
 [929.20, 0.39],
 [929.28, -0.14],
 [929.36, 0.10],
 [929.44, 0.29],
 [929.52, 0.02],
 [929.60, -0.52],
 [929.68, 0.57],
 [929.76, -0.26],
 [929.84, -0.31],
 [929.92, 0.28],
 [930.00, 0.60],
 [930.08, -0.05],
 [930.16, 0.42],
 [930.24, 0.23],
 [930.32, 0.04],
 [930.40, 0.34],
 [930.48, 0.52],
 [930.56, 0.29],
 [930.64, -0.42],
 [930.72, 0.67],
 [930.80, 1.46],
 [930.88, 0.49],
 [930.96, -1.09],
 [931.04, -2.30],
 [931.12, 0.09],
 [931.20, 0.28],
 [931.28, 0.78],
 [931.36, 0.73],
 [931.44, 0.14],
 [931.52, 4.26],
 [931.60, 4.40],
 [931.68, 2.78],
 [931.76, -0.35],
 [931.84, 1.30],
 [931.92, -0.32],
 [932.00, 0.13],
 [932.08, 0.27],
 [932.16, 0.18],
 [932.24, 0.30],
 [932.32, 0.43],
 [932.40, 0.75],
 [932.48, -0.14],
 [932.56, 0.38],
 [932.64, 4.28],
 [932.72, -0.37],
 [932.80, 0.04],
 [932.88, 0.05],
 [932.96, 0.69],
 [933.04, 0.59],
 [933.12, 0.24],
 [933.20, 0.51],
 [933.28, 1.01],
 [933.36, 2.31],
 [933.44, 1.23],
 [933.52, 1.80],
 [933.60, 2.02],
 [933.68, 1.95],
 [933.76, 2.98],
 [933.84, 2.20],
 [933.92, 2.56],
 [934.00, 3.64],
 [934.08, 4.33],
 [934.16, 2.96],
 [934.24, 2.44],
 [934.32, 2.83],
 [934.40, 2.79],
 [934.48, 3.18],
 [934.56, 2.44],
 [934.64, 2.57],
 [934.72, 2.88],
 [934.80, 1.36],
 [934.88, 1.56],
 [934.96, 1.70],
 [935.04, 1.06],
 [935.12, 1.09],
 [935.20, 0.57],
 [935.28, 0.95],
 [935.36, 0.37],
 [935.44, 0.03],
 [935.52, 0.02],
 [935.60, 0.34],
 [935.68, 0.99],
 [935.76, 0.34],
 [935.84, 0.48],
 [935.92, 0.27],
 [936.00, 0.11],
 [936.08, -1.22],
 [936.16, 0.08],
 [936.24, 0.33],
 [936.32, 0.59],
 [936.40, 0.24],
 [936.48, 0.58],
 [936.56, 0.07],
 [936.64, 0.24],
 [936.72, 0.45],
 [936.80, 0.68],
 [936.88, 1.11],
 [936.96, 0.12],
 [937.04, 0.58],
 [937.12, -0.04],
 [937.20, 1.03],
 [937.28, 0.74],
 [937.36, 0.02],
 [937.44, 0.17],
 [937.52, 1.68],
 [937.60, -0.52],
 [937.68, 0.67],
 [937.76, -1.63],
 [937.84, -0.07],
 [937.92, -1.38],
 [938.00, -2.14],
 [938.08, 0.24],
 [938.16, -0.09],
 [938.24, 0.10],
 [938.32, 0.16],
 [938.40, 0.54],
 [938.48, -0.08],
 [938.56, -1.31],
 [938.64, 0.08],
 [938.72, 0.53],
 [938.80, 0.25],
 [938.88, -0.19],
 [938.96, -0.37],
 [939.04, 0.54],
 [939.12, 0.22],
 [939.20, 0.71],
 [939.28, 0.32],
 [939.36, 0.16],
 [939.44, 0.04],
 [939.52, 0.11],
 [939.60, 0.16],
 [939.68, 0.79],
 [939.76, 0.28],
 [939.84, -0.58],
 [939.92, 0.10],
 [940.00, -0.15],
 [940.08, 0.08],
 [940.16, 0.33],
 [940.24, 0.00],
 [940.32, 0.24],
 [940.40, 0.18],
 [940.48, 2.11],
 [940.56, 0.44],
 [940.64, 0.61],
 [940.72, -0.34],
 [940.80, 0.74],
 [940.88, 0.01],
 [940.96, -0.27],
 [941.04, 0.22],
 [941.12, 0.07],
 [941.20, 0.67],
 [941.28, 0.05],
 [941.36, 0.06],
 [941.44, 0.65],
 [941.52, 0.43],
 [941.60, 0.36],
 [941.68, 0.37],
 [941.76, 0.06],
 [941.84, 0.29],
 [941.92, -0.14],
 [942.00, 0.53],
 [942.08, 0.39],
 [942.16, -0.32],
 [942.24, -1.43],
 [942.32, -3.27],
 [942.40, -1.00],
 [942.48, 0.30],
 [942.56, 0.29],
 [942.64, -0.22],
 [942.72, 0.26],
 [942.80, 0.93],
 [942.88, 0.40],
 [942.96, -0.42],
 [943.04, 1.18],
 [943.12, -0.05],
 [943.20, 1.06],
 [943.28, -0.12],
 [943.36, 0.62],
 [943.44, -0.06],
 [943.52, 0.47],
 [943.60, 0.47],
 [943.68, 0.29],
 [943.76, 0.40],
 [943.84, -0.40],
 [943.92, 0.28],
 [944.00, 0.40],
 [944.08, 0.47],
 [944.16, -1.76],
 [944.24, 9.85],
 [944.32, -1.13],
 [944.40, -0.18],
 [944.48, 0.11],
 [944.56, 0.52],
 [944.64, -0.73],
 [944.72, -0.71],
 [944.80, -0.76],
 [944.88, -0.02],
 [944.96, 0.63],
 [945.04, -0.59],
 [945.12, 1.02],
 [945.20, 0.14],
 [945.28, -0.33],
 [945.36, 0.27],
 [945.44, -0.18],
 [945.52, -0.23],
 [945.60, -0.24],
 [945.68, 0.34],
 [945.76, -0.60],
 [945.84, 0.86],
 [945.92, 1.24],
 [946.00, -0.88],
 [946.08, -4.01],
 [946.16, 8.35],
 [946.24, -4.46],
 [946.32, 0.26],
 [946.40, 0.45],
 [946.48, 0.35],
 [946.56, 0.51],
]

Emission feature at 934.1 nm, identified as [O II]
